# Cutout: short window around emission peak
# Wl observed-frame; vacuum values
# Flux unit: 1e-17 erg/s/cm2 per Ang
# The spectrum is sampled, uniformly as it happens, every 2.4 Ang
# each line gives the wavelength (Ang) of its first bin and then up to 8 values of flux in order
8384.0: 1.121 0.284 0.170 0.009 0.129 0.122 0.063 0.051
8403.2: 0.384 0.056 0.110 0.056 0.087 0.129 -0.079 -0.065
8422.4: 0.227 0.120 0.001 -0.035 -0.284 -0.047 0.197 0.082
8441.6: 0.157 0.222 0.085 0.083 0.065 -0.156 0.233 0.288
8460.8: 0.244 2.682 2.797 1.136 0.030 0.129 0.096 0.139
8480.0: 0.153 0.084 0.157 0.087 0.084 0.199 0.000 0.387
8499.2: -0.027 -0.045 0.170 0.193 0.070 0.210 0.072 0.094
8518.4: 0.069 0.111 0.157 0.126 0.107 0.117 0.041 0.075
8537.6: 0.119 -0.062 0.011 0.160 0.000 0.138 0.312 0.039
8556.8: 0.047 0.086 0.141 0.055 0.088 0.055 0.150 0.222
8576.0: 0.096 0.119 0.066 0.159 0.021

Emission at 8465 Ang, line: [O III]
